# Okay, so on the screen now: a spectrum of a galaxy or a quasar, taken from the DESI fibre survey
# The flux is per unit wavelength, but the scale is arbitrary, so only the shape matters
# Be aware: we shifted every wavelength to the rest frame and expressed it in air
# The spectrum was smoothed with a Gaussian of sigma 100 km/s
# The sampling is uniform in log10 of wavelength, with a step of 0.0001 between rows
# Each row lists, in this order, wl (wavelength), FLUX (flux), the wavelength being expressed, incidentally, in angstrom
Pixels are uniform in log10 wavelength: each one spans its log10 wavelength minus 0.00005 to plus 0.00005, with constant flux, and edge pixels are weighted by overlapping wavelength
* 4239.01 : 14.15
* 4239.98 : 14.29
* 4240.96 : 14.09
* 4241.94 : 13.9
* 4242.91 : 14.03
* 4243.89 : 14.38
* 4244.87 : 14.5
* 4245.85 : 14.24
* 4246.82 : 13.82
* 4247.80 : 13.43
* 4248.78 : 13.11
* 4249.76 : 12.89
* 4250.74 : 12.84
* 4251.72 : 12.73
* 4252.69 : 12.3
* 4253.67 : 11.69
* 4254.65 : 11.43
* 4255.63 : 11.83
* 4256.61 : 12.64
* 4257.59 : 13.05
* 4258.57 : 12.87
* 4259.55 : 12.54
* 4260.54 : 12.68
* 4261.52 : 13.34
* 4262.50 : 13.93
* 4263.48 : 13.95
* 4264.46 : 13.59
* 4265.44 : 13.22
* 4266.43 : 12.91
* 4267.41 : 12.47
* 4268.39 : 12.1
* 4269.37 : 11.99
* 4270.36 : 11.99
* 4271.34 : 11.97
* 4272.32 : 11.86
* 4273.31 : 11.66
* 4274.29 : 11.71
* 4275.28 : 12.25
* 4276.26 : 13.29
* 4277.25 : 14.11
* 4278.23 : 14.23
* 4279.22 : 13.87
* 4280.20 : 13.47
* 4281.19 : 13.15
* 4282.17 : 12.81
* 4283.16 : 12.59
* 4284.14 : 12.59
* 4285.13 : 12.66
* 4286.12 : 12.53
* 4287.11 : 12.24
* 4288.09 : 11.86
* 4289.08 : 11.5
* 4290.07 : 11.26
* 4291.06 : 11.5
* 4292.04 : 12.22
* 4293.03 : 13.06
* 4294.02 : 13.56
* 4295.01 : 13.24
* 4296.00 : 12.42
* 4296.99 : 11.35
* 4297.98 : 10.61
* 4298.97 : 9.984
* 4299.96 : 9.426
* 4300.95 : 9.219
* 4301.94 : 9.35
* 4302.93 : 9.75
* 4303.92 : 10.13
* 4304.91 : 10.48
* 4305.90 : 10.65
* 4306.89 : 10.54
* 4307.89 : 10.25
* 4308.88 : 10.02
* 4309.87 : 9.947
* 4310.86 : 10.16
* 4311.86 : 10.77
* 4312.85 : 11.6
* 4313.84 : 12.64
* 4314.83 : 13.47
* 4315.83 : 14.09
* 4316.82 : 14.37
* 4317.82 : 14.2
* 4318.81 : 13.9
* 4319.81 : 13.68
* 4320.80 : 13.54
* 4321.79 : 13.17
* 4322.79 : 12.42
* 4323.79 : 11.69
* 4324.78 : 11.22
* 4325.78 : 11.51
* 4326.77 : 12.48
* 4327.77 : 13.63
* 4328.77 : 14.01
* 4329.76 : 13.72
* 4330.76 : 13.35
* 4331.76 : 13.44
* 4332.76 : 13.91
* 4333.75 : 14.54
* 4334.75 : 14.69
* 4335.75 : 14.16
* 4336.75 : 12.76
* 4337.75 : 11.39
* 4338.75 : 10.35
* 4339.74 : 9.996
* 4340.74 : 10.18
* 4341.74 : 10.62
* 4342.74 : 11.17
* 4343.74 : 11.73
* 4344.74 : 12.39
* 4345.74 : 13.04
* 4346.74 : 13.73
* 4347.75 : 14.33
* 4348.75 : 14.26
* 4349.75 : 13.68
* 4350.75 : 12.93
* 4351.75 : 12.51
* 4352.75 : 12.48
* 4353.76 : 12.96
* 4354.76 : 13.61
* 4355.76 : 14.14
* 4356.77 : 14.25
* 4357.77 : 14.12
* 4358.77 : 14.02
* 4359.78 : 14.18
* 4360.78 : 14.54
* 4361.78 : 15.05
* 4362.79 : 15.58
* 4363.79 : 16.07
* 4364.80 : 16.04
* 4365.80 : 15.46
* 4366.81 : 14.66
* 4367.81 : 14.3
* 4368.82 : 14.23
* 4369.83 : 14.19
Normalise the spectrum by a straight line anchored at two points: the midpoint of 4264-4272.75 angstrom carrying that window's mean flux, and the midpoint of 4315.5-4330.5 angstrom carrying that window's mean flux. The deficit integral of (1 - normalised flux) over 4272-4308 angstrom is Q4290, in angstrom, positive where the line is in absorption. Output 2.5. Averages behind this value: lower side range 12.5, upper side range 13.2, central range 11.8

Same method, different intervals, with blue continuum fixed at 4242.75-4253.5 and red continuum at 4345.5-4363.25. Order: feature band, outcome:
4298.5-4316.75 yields 3.85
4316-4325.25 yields 0.37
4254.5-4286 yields 1.67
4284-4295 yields 1.04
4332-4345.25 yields 1.56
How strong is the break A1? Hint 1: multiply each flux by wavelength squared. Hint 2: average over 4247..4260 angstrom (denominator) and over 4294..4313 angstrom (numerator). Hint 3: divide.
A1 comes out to 0.9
